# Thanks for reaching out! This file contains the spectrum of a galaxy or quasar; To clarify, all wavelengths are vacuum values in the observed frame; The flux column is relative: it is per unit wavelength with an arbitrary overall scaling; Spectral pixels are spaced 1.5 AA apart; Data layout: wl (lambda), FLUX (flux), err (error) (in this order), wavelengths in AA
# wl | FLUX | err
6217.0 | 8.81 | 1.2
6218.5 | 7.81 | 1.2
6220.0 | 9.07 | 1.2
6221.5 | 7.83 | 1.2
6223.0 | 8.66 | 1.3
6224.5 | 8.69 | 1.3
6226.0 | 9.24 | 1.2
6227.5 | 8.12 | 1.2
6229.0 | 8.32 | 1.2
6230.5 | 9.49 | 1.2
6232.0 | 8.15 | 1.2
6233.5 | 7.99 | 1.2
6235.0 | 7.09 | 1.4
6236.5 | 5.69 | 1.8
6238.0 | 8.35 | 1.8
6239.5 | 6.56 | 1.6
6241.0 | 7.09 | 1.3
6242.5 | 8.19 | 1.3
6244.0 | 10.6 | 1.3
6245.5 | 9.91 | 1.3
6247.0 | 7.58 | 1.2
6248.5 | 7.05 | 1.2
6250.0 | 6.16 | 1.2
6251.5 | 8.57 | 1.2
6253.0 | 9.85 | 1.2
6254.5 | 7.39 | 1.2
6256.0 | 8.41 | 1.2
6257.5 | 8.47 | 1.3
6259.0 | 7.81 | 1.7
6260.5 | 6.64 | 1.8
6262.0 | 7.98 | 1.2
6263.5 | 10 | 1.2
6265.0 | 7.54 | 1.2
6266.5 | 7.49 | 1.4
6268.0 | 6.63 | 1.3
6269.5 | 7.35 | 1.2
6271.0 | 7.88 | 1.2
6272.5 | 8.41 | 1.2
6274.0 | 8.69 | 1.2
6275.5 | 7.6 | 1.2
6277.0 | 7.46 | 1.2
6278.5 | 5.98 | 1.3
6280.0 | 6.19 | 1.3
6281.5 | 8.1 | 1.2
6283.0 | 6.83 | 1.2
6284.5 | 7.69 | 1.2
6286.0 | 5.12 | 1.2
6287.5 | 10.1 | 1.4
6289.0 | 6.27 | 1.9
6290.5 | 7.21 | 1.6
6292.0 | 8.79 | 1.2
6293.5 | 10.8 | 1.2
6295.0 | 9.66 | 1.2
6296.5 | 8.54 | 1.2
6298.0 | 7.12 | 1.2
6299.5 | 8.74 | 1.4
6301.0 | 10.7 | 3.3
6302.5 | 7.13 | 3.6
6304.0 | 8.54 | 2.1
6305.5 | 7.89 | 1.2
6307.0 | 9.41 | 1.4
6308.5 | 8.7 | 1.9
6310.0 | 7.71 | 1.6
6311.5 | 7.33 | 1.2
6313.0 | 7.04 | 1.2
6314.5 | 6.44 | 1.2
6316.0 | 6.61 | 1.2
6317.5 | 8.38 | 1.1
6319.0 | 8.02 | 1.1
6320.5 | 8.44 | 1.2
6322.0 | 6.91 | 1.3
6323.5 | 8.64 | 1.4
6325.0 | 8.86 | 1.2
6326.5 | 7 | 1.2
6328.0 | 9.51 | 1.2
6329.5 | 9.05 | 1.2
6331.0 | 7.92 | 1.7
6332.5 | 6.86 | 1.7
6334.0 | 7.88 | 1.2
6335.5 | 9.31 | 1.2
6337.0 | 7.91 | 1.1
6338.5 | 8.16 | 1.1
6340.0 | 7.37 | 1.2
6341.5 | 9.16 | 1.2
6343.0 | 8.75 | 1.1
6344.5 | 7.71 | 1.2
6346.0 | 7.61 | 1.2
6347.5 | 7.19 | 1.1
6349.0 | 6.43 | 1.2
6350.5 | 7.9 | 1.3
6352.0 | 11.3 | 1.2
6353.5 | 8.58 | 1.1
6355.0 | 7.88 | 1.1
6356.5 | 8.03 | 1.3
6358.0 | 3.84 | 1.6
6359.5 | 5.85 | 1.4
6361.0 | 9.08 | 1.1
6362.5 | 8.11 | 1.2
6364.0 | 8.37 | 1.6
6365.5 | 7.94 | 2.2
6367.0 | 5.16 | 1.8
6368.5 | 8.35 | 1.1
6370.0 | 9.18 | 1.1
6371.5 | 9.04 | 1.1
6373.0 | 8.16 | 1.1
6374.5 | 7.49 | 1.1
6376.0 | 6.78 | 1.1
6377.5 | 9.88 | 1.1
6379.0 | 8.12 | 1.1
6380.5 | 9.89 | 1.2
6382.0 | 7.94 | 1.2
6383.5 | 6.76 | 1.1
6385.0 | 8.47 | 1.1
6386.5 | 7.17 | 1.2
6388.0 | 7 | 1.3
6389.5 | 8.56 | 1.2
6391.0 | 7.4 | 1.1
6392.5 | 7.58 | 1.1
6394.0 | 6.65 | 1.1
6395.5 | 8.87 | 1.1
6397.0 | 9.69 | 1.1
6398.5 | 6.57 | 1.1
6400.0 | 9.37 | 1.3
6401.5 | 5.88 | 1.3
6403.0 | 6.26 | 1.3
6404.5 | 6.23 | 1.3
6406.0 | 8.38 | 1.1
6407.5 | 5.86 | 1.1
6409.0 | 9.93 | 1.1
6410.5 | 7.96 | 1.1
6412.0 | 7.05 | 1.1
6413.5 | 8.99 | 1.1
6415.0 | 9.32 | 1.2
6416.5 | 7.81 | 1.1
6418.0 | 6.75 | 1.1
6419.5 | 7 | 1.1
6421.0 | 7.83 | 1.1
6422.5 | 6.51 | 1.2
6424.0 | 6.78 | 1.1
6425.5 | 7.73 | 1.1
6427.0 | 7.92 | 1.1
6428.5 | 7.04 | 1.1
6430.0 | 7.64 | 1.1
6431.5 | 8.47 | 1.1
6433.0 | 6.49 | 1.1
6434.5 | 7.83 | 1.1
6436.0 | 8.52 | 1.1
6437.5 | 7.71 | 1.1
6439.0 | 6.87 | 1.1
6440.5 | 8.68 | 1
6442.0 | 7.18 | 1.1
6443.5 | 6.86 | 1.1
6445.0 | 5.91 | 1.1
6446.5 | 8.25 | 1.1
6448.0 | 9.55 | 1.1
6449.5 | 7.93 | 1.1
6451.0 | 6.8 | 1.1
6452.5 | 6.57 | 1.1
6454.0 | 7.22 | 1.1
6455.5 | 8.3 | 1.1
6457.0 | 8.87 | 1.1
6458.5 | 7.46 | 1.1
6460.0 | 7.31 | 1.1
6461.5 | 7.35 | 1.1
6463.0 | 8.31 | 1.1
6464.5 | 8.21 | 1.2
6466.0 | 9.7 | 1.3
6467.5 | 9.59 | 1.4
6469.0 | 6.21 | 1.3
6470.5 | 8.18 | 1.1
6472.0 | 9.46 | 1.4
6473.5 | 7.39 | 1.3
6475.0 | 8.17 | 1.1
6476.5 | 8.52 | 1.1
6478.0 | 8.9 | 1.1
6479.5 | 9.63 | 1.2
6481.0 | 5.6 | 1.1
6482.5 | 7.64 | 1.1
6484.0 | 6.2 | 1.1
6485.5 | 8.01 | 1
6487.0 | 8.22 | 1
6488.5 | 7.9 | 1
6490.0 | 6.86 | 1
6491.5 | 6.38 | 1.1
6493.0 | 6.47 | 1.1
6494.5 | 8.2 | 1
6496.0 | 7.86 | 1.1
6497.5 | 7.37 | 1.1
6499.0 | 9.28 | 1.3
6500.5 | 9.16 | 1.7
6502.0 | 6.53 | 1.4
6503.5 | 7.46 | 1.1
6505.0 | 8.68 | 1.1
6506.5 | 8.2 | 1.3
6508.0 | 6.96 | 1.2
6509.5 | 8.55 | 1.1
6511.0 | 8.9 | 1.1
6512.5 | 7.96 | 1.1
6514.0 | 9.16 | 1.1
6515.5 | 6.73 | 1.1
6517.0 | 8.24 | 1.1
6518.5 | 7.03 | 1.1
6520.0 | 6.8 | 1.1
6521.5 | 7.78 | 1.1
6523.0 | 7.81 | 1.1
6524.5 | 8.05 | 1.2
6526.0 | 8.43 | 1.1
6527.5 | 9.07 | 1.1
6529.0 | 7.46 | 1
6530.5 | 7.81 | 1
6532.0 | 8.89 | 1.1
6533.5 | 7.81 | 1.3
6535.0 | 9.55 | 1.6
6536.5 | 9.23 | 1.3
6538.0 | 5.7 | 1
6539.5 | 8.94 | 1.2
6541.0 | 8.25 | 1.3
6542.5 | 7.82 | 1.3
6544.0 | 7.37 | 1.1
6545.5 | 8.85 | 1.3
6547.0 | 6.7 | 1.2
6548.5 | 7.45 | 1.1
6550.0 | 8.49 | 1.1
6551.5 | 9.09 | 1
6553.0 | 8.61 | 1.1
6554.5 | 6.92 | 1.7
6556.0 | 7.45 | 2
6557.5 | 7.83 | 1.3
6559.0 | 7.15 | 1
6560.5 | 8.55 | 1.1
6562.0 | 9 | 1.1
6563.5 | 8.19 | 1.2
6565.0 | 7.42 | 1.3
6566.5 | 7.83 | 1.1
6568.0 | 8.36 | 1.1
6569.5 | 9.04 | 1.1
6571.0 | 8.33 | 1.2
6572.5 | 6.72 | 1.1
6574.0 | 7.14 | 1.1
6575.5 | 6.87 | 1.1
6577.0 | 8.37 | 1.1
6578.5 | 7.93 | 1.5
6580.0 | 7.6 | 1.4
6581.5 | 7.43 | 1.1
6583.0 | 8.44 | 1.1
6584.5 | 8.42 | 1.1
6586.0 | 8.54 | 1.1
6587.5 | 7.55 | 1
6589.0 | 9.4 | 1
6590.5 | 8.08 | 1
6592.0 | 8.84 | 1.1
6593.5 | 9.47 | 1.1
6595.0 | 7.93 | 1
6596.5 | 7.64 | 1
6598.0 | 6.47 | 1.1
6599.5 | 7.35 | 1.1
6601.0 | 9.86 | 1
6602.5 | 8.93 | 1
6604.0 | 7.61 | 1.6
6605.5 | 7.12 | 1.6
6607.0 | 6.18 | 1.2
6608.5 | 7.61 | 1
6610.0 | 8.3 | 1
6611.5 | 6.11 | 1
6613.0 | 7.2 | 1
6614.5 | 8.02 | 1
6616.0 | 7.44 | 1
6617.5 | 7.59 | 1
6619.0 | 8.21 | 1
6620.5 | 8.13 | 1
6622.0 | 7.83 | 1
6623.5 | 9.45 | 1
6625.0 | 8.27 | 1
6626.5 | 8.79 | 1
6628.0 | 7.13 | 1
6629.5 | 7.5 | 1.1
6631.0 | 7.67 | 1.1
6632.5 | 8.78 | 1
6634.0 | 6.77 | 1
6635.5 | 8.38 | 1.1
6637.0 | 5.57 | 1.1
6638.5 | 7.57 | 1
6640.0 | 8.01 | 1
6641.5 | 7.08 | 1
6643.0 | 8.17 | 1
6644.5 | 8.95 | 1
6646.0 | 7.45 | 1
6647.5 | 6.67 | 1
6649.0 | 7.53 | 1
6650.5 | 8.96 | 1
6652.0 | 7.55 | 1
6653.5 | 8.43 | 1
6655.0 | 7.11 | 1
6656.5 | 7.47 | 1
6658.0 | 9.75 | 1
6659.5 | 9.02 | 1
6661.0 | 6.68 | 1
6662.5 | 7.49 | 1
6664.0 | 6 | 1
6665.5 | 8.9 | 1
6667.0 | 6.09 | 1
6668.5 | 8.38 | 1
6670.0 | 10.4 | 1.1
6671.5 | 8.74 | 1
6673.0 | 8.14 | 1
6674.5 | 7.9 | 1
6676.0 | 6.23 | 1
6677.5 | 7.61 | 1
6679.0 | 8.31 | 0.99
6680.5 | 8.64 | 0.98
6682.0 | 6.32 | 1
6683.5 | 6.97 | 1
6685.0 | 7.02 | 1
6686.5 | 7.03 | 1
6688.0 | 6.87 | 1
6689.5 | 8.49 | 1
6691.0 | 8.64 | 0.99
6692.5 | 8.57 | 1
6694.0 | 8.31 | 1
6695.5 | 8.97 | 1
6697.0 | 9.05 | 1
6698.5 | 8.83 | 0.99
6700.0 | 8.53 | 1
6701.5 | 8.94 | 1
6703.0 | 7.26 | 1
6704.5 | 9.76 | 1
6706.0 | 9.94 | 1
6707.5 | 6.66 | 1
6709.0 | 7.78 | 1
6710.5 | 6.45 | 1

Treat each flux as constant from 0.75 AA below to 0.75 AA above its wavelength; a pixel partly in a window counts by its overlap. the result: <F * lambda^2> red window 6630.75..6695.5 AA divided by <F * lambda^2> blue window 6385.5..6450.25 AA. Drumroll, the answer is 1.10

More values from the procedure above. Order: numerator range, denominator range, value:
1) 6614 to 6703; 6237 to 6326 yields 1.12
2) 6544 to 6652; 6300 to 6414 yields 1.07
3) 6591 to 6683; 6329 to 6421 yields 1.08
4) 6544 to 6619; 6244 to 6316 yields 1.09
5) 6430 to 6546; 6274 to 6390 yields 1.04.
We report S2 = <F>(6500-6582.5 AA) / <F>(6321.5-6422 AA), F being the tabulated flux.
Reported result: 1.01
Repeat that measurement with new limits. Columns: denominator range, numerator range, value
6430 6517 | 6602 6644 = 0.98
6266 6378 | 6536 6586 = 1.00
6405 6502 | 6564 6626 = 1.02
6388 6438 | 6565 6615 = 1.03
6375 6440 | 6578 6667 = 1.02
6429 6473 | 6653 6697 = 1.01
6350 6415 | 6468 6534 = 1.00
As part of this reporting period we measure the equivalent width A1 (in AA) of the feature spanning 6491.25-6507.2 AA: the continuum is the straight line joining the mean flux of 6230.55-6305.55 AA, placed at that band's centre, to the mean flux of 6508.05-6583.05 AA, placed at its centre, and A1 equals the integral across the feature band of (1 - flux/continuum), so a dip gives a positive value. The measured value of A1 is 0.3 AA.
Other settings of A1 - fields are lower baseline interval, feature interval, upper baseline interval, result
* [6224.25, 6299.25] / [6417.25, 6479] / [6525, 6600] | 1.8 AA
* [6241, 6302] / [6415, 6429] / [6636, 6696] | 1.0 AA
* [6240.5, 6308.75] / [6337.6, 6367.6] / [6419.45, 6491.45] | 0.7 AA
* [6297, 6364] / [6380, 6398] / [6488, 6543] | 0.0 AA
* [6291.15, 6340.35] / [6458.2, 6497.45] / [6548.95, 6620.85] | 1.1 AA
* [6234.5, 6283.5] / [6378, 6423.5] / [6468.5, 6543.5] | 0.6 AA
